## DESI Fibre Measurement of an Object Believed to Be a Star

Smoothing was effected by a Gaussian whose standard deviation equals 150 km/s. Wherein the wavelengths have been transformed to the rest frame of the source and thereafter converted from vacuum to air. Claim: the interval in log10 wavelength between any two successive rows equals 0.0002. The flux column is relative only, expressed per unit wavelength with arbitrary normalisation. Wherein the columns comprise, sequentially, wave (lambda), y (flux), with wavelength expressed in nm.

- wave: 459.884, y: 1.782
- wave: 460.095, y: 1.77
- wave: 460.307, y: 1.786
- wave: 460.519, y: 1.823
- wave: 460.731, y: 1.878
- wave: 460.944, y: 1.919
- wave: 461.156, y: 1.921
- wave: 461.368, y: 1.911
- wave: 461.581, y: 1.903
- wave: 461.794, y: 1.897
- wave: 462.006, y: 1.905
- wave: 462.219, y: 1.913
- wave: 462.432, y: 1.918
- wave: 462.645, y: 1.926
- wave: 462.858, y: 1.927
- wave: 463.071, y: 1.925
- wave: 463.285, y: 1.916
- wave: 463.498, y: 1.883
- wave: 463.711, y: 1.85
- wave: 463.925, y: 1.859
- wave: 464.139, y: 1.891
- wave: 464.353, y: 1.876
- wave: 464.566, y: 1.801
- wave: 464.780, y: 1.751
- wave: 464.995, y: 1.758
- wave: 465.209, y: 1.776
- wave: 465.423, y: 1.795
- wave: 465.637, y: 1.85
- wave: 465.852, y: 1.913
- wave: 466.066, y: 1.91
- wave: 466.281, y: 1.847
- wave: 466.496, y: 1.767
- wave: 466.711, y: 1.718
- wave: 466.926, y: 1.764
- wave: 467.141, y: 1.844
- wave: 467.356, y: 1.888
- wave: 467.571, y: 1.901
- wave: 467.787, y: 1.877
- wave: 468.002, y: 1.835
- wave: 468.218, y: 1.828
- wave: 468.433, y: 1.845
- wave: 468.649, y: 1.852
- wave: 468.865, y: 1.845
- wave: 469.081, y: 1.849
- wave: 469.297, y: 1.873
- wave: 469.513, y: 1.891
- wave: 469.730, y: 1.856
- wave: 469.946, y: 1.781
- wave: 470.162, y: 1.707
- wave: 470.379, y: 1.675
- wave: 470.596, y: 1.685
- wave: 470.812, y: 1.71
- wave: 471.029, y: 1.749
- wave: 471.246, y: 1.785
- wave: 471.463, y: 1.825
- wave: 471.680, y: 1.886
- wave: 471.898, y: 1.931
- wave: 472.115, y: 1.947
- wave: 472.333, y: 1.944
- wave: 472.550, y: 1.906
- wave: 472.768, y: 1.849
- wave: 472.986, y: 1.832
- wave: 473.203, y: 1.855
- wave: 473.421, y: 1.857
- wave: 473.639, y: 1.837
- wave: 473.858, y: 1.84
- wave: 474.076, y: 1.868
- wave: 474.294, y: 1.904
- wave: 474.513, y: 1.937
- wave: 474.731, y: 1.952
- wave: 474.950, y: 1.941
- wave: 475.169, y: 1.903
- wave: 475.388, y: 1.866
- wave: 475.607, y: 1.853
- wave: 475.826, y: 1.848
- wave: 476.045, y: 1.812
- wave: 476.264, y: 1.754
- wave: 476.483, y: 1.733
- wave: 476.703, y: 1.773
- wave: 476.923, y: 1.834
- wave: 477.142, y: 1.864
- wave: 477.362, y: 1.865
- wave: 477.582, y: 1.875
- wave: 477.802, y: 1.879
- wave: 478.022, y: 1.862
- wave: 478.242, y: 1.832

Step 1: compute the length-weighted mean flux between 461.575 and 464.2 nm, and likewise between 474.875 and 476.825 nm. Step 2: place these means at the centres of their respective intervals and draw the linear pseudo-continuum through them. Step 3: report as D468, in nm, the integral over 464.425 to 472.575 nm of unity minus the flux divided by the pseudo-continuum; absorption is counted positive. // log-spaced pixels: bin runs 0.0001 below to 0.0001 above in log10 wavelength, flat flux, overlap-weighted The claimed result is 0.20 nm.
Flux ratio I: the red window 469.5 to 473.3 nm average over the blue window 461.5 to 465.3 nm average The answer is 0.97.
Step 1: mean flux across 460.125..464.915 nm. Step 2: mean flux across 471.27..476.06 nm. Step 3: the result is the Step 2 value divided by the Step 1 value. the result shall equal 1.00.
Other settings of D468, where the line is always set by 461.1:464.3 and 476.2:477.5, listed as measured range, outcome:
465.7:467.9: 0.04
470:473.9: 0.04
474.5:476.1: -0.06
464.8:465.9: 0.04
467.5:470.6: 0.06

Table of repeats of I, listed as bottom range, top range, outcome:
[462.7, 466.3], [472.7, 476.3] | 1.01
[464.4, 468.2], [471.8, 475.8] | 1.04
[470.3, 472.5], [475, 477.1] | 1.00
